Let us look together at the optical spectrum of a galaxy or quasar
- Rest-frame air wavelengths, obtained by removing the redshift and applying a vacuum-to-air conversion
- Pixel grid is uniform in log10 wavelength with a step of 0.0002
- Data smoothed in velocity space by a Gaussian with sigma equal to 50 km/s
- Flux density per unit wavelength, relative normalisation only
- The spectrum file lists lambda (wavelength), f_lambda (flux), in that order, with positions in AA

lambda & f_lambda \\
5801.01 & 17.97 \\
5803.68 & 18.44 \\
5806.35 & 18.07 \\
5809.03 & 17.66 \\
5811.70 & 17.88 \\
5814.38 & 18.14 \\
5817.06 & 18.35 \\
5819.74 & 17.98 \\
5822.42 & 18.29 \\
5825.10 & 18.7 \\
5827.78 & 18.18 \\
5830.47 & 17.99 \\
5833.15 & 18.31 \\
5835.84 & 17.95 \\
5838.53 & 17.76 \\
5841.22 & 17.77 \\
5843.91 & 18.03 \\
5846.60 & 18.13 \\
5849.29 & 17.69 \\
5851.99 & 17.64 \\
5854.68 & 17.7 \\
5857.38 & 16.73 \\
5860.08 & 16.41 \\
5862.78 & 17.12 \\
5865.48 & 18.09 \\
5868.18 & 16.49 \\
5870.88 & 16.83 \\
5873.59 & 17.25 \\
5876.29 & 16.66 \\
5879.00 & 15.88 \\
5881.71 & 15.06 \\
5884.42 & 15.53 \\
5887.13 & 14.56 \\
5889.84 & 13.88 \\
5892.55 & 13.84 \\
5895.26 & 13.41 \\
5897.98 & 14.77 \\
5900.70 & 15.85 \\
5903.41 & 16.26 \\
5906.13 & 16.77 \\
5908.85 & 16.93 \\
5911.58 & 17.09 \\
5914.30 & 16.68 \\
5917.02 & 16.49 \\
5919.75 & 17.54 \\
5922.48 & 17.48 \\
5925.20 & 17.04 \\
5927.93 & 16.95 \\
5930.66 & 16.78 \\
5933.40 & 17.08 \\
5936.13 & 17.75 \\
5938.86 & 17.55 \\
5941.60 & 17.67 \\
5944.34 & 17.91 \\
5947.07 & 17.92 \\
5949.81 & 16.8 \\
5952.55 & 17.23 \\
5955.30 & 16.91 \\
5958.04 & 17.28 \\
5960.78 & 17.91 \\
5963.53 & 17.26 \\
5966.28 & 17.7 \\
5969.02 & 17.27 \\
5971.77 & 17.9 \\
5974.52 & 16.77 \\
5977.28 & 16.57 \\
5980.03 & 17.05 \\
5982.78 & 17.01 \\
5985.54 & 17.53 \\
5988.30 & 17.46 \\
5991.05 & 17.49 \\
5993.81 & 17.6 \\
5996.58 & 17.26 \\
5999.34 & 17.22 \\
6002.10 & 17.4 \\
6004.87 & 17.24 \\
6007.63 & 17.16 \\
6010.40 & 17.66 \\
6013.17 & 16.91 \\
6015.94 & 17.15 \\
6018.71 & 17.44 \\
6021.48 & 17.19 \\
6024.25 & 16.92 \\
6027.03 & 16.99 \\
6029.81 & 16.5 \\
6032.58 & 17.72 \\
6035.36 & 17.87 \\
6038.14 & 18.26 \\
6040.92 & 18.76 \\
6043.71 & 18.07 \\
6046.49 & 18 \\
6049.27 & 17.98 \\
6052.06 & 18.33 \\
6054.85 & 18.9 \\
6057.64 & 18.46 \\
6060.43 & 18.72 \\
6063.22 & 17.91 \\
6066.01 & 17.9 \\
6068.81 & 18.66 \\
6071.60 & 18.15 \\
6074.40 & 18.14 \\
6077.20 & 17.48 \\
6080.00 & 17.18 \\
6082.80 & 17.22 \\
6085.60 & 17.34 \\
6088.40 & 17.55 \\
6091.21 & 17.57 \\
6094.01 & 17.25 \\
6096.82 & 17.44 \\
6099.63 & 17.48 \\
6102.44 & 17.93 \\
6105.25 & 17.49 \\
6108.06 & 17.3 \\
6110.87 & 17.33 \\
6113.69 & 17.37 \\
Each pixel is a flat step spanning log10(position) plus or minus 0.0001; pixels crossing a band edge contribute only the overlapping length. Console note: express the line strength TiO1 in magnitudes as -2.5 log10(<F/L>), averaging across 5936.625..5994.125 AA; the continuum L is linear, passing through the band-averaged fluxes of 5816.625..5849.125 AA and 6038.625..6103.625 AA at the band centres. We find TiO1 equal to 0.039 mag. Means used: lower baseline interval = 18.1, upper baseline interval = 17.9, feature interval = 17.4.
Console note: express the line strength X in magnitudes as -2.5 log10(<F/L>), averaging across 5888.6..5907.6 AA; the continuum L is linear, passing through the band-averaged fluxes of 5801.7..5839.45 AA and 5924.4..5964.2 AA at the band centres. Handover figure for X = 0.176 mag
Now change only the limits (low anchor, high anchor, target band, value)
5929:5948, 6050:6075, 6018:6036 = 0.056 mag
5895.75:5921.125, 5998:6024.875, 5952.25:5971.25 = -0.036 mag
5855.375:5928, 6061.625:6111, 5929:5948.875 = -0.060 mag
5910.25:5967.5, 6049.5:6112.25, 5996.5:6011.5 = 0.012 mag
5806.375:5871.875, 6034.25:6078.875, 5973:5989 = 0.062 mag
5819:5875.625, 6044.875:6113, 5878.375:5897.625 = 0.211 mag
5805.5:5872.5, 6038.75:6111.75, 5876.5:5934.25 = 0.115 mag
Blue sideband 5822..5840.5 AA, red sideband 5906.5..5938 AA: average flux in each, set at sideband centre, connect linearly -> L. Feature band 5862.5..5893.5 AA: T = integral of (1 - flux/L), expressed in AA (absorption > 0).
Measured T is 3.0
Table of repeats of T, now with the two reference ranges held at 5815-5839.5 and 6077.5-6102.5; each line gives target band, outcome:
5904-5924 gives 1.1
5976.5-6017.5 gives 1.0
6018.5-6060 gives -0.7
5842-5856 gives 0.2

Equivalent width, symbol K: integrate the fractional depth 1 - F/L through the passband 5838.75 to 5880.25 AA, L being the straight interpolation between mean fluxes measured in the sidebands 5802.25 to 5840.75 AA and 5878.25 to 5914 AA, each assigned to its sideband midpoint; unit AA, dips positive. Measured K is -1.3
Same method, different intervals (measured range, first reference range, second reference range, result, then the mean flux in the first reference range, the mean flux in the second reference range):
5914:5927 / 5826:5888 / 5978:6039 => 0.11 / 17.1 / 17.3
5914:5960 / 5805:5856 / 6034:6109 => 1.80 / 18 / 17.9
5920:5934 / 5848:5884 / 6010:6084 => 0.05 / 16.8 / 17.8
